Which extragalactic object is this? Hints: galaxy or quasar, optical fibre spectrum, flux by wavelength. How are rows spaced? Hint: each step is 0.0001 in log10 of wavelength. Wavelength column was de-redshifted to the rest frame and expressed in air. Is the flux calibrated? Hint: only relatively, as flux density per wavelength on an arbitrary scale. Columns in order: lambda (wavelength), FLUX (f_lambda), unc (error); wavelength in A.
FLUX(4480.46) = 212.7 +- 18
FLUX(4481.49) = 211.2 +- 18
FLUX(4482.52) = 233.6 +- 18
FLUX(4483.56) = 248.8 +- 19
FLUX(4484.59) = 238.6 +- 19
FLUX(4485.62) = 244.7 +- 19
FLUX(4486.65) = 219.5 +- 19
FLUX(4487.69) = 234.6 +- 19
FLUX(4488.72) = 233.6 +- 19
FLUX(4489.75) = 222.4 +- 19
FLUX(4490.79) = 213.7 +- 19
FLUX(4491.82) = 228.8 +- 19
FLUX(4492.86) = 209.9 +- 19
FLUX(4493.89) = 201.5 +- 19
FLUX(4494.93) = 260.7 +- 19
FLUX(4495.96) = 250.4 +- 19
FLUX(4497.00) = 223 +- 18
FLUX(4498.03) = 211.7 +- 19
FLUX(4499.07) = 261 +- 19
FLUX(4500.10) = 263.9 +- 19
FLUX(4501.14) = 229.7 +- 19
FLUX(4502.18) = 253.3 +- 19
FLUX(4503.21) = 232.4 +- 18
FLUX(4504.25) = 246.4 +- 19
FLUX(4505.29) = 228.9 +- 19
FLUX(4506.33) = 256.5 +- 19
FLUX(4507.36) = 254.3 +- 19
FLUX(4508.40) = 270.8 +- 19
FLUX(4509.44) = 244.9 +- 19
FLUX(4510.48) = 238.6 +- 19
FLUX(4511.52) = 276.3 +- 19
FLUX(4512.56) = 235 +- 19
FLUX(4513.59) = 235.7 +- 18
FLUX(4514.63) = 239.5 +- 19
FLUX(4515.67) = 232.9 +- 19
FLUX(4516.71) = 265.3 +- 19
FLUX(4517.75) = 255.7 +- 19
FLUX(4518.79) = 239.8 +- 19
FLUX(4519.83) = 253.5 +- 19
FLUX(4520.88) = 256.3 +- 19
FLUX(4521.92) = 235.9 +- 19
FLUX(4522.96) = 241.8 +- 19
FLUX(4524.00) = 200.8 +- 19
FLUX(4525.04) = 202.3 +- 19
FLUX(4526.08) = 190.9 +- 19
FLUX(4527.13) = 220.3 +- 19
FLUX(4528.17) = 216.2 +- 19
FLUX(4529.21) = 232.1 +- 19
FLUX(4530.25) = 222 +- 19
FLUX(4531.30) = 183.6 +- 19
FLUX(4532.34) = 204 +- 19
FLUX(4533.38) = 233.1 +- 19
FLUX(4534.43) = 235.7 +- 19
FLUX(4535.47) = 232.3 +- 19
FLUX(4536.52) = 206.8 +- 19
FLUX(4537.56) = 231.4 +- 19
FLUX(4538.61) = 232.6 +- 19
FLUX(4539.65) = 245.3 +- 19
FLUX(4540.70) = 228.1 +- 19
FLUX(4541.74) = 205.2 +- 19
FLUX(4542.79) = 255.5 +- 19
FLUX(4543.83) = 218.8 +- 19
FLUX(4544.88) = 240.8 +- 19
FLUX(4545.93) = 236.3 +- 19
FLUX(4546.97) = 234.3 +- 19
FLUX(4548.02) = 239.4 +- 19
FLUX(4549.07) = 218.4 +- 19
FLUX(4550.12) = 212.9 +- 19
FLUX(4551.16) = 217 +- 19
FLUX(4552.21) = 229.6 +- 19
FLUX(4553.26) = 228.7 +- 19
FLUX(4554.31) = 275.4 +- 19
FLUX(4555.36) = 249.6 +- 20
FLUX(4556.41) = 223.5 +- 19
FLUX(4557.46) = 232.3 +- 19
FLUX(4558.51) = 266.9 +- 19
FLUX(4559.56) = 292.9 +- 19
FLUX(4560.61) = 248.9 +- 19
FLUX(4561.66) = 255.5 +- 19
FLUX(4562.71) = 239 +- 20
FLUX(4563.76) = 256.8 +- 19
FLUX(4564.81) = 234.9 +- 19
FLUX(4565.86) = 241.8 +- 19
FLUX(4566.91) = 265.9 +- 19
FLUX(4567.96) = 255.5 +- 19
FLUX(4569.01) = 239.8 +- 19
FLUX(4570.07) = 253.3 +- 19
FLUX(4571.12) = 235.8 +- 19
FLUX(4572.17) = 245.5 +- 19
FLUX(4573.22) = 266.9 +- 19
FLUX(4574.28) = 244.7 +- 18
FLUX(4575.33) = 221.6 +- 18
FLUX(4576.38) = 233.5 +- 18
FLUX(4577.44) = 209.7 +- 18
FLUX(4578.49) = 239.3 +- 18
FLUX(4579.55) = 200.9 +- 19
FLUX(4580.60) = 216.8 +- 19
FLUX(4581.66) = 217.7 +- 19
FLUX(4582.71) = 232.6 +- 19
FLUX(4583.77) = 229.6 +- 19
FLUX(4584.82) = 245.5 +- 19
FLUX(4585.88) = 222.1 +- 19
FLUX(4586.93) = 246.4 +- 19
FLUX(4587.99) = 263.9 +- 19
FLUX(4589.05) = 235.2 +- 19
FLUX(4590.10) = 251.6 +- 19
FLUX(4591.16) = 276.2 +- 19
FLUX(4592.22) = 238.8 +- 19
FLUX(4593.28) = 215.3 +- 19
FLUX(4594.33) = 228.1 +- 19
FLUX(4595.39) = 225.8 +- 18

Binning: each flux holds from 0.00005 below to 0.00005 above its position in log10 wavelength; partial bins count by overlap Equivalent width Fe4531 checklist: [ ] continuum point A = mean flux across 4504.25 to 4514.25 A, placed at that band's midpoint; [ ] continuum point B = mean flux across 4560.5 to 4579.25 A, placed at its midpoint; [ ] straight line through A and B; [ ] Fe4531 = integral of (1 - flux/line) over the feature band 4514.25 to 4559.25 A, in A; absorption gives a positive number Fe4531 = 2.8 A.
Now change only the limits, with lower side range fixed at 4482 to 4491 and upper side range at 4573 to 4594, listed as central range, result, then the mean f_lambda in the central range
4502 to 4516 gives -0.8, 246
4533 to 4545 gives 0.2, 230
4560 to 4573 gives -0.8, 249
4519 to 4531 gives 0.5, 224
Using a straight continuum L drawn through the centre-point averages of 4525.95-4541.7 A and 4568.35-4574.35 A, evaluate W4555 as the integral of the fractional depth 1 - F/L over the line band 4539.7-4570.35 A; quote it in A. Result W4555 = -0.6 A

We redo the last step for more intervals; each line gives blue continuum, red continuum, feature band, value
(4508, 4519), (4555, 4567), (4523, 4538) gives 2.0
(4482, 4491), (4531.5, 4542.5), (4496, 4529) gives -1.5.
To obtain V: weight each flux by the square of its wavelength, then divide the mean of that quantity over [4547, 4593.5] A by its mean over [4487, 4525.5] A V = 1.03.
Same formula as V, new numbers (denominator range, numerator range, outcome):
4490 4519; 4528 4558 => 0.96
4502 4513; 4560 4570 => 1.03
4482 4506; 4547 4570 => 1.07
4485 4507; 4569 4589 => 1.04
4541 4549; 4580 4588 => 1.02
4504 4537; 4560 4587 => 1.04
